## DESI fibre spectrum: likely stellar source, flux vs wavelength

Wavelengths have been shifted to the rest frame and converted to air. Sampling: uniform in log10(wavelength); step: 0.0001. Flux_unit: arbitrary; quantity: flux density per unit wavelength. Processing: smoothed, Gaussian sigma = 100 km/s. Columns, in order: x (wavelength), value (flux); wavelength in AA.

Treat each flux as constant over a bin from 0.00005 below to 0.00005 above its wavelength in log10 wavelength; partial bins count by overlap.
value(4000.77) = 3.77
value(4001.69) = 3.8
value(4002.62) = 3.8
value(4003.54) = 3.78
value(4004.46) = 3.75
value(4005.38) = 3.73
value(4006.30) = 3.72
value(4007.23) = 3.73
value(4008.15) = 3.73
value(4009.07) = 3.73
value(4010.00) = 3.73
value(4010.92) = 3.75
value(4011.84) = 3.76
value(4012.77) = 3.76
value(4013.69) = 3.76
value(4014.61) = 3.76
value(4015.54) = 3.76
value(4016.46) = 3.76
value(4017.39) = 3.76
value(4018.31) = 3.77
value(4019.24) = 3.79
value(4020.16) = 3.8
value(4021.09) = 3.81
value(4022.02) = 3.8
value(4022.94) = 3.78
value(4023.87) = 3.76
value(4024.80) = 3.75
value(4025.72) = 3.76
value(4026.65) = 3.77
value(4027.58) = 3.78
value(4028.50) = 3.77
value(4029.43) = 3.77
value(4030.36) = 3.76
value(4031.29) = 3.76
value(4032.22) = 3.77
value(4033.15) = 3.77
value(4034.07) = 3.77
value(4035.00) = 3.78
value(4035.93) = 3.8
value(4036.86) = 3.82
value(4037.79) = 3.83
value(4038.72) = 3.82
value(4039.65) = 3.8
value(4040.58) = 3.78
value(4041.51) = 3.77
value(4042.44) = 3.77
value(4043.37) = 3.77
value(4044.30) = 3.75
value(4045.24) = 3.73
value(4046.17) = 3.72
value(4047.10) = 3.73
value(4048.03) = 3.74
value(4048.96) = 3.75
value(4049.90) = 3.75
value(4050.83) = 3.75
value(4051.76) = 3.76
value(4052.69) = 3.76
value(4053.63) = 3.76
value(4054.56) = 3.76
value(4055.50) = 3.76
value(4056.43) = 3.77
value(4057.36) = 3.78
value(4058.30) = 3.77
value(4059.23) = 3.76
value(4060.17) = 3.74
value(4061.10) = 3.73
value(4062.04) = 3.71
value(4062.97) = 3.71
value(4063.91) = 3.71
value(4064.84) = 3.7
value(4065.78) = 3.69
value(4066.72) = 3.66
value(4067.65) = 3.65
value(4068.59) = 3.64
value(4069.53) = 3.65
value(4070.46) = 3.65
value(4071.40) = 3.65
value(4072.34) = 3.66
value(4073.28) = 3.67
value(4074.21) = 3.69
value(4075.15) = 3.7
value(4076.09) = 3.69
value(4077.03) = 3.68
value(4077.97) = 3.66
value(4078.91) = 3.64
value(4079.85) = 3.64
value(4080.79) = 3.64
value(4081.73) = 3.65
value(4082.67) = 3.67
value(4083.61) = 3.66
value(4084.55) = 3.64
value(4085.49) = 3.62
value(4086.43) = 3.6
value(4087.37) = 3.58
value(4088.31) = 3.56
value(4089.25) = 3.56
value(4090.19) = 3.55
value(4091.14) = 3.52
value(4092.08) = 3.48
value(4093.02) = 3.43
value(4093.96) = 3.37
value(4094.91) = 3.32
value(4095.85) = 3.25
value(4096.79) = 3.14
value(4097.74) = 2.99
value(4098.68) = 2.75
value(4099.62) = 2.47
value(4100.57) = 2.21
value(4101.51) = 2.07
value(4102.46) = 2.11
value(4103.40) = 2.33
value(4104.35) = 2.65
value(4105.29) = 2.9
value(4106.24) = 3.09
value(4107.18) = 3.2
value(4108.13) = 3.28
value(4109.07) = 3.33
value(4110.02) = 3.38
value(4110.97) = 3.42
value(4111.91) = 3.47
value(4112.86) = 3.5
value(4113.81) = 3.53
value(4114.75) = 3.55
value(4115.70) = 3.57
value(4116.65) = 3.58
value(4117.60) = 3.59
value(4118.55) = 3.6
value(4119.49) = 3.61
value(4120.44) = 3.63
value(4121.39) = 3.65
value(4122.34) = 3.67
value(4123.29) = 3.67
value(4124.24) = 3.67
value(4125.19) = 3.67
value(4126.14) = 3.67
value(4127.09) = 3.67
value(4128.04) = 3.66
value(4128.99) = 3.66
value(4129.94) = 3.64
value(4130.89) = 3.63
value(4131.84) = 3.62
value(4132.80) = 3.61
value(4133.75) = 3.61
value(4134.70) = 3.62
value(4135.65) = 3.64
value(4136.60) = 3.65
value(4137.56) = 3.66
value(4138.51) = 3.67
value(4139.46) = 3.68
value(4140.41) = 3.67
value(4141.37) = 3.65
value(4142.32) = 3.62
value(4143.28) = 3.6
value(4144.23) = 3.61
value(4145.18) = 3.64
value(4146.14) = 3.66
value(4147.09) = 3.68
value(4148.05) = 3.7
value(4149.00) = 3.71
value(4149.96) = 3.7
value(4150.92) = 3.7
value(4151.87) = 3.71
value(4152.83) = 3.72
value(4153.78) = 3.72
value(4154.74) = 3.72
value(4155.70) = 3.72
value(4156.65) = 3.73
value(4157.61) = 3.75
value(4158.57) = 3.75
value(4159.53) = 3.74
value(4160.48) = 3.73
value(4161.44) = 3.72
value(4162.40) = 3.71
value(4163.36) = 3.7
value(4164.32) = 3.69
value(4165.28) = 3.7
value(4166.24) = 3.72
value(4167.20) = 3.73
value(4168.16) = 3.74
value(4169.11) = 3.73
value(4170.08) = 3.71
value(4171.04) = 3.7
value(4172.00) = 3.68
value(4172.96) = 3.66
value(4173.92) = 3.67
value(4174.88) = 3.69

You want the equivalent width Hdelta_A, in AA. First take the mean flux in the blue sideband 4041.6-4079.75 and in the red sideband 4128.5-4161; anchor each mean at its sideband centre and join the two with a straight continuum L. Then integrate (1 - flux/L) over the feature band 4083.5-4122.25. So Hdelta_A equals 4.5 AA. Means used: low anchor 3.71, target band 3.26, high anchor 3.67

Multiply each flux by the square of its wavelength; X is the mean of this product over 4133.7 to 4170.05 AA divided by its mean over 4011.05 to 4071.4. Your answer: 1.0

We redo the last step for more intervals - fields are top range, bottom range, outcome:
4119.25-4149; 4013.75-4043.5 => 1.02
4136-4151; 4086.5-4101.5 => 1.18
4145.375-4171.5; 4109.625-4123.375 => 1.06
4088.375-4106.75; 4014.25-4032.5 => 0.82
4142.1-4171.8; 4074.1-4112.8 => 1.16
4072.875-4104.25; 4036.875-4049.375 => 0.90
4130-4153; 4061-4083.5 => 1.03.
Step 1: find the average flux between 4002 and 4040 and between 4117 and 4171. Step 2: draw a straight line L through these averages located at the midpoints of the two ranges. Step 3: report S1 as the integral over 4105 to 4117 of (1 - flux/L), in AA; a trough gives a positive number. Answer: 1.1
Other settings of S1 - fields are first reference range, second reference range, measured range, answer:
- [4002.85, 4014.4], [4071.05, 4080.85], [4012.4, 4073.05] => -0.72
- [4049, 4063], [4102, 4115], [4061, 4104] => 0.35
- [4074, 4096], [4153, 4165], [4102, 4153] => 2.08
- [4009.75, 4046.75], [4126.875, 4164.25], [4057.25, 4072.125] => 0.18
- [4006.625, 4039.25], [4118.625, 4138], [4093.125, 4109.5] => 3.63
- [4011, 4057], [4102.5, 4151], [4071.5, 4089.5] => 0.00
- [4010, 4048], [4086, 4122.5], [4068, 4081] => -0.80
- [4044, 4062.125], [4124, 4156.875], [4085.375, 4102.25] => 2.47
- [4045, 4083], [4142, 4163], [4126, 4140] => 0.20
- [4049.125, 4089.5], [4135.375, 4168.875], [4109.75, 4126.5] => 0.50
